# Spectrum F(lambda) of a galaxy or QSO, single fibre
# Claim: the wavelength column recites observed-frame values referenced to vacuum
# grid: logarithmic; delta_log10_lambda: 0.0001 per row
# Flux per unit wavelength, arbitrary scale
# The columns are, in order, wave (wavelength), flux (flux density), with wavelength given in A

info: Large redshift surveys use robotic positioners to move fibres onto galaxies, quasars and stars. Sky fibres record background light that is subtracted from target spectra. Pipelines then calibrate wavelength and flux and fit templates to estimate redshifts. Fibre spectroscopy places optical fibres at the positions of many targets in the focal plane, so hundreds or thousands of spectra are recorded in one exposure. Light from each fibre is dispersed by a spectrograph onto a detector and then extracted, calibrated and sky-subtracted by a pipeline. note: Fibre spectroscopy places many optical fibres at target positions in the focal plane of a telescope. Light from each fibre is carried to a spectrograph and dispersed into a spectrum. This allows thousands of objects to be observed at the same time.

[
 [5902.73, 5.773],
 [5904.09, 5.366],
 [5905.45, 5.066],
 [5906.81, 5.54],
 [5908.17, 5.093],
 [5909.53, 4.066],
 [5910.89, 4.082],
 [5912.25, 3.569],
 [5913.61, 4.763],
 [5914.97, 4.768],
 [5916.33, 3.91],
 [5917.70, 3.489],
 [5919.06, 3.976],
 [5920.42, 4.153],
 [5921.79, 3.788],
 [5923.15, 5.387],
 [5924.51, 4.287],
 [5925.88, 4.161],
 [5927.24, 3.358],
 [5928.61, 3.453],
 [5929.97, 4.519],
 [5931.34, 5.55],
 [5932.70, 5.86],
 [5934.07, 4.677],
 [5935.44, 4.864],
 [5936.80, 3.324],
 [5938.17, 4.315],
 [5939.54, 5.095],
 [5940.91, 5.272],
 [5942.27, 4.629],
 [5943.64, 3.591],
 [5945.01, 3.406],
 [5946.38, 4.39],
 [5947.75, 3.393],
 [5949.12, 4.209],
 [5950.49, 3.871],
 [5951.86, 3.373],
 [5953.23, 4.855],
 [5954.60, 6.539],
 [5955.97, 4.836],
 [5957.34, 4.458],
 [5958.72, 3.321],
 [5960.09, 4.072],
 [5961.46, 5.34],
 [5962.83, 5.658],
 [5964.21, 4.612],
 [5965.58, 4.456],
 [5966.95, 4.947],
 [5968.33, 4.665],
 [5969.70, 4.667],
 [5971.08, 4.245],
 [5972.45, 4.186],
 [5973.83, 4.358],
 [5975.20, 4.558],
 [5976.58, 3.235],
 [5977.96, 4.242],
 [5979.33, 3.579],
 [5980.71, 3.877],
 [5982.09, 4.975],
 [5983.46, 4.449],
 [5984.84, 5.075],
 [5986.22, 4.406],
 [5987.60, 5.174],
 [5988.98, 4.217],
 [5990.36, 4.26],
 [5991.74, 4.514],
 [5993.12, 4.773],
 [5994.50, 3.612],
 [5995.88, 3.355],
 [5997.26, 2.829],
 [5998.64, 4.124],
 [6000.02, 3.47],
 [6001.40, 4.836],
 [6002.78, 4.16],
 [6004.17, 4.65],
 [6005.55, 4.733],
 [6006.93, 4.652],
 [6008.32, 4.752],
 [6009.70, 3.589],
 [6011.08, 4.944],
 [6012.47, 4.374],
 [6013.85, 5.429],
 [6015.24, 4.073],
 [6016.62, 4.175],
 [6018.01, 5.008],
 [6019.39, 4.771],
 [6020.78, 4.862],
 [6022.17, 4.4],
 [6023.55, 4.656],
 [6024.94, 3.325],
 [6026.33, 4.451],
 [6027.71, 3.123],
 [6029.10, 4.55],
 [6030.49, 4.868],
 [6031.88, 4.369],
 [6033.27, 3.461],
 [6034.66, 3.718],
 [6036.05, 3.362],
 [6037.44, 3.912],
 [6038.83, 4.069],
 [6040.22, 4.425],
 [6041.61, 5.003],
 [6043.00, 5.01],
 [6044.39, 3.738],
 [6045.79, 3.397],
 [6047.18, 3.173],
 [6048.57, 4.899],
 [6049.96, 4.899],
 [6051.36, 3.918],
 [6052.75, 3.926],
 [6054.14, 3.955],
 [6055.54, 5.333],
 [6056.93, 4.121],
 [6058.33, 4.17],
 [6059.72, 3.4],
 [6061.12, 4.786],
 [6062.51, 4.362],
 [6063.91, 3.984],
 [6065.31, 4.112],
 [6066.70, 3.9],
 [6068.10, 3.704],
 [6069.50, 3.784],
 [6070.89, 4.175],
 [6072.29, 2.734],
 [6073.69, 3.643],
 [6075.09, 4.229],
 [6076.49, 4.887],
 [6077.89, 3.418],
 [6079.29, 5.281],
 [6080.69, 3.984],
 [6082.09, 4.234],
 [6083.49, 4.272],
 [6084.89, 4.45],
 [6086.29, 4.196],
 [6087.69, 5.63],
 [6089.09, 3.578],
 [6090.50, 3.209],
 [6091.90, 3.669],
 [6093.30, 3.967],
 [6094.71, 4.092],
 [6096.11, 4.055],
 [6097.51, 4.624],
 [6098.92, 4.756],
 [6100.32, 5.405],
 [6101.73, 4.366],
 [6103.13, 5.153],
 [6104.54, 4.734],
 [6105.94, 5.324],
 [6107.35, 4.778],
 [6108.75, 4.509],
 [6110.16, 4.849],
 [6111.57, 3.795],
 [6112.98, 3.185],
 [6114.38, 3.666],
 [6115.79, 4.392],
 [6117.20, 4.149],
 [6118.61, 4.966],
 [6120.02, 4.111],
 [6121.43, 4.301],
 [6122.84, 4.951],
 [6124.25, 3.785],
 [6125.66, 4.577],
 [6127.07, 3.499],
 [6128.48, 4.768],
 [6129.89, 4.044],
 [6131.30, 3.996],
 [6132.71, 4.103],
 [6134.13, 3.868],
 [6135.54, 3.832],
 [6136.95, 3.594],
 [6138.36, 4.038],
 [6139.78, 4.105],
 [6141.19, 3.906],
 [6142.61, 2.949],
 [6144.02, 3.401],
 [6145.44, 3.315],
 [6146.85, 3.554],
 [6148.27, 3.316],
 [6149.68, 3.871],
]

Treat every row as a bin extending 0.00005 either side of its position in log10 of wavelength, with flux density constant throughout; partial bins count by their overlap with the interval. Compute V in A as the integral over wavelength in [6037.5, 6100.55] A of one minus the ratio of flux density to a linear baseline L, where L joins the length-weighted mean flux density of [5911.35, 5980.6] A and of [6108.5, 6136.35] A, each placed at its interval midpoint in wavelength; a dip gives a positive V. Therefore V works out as 0.6 A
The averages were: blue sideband 4.36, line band 4.18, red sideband 4.16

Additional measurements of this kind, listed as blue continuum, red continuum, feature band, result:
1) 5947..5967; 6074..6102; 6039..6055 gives 0.6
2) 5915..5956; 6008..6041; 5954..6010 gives -1.2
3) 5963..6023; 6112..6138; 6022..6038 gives 1.1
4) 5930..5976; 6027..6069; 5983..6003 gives 0.7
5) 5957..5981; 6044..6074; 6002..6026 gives -1.8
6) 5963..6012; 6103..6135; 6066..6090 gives 1.1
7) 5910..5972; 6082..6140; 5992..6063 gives 1.7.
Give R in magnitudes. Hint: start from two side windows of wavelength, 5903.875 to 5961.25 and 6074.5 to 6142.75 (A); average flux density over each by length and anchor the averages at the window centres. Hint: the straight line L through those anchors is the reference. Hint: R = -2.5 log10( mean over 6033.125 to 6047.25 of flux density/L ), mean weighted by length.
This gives 0.09 mag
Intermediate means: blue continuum 4.4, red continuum 4.26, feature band 3.99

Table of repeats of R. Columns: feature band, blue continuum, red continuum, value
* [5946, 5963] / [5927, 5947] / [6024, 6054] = -0.02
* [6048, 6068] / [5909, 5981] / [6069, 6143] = 0.00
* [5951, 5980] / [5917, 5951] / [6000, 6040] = -0.05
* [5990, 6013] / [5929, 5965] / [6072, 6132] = 0.06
